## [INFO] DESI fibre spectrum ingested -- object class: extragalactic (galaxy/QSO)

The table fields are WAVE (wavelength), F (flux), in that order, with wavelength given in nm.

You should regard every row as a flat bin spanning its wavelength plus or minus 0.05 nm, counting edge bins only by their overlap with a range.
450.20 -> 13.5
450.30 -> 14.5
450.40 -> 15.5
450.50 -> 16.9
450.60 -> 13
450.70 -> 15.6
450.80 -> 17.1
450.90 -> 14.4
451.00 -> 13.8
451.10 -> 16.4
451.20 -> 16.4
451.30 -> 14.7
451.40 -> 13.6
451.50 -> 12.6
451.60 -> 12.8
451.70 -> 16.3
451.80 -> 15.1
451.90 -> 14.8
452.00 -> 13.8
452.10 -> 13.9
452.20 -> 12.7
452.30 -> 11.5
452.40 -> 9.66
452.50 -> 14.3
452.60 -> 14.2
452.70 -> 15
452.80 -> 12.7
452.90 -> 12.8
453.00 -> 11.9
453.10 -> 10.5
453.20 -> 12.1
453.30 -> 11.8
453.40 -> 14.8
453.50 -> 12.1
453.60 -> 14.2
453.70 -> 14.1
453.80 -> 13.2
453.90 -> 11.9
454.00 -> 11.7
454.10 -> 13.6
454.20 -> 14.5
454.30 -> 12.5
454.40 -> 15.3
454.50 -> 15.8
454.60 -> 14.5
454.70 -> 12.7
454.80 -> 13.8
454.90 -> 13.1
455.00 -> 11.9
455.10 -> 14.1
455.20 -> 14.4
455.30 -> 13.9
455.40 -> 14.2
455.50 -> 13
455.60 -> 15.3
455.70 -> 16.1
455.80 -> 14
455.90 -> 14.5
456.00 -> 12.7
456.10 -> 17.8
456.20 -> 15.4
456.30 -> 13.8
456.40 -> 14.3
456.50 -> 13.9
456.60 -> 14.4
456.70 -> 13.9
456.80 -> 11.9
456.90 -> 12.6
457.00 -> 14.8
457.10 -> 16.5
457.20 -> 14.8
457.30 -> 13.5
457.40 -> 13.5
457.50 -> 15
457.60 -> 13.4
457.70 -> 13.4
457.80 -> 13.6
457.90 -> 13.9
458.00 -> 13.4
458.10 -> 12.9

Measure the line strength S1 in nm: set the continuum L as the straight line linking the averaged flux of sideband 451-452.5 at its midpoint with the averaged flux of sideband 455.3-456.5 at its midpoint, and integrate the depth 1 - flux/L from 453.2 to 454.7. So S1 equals 0.081 nm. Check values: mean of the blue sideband 13.9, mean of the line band 13.5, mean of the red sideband 14.6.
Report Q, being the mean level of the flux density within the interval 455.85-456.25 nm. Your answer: 15.1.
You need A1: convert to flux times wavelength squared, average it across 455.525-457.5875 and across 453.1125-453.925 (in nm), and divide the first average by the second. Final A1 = 1.13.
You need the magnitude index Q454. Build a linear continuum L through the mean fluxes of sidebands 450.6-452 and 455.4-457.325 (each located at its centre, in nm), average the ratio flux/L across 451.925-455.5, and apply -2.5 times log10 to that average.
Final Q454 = 0.11 mag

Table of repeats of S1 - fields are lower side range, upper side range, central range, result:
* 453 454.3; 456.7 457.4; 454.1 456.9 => -0.14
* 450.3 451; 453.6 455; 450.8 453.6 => 0.18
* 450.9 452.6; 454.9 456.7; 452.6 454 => 0.12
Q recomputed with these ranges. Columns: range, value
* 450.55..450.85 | 15.2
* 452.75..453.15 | 12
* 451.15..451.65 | 14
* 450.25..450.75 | 15.1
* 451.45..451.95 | 14.3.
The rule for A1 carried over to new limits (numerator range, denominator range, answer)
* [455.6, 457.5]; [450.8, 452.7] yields 1.05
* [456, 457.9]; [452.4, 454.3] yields 1.11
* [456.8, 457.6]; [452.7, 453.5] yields 1.15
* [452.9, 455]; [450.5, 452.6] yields 0.94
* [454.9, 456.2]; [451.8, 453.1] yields 1.11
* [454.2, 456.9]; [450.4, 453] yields 1.01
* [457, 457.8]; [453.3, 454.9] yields 1.07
